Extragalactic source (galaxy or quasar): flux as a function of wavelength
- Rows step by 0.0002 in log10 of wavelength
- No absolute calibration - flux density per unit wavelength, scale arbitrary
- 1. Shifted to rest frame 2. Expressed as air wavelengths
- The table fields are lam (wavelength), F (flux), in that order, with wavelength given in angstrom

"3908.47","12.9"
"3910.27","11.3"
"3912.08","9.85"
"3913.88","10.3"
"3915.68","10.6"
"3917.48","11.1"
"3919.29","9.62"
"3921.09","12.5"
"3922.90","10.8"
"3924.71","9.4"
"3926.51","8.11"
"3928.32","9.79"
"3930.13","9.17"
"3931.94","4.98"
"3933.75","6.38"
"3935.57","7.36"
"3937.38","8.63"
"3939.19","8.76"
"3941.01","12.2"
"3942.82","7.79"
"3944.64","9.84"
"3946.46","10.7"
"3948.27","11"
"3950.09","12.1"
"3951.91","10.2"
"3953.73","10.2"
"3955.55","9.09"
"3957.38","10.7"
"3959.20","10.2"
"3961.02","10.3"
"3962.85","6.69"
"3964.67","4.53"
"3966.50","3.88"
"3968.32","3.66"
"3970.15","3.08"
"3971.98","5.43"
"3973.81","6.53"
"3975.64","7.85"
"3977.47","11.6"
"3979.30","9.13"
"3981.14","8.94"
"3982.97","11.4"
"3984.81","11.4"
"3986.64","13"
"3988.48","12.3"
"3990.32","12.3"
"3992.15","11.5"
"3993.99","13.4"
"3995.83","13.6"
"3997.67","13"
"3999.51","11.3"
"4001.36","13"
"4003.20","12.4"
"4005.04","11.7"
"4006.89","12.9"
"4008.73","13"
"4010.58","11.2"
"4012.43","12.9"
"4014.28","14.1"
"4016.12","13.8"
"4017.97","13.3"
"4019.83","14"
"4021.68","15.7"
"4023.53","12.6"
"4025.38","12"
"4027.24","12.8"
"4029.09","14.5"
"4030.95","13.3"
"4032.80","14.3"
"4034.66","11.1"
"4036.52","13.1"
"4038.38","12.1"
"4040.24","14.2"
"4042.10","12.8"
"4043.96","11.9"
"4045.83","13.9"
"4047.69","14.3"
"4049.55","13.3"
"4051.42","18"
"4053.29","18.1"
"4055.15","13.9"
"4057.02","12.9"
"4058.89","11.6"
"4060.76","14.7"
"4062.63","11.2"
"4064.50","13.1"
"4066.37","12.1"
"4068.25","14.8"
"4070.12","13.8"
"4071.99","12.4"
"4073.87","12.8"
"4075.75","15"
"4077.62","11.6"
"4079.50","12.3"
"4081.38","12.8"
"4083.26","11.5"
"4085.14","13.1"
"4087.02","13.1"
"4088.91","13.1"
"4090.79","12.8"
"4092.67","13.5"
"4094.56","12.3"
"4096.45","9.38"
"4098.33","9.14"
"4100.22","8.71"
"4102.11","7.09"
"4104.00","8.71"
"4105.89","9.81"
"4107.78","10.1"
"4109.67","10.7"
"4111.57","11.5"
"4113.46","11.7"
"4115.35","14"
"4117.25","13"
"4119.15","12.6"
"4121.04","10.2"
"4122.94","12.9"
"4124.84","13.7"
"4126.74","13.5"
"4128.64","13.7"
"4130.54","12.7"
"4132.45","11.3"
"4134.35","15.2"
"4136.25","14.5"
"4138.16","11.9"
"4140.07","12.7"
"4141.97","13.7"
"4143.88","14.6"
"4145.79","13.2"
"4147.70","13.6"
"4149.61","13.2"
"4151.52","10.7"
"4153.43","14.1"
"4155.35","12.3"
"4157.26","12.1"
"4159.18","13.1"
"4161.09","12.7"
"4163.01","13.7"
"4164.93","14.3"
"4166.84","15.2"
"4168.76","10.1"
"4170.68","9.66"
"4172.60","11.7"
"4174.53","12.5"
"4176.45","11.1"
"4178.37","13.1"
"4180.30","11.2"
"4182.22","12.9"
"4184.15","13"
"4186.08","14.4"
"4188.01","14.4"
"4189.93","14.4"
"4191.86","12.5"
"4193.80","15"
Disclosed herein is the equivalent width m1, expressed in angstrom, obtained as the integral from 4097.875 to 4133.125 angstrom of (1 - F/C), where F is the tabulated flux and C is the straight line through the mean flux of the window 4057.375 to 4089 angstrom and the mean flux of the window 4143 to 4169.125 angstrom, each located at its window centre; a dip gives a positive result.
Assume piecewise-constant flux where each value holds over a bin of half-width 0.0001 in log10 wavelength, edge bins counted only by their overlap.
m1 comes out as 4.5 angstrom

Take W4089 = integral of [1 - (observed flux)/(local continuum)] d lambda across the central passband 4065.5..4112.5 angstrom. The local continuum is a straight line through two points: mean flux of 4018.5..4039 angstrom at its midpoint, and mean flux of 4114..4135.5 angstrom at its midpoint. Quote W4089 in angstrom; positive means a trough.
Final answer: 5.02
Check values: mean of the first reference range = 13.2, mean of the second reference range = 13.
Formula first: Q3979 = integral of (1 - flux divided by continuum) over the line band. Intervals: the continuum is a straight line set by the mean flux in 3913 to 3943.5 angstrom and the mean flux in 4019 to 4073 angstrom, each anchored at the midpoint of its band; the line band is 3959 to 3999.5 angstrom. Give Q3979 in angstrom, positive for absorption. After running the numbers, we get 6.9 angstrom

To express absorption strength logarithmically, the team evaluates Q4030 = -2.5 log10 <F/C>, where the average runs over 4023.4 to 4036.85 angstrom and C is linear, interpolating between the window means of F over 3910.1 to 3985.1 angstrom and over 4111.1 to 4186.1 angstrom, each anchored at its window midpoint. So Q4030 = -0.23 mag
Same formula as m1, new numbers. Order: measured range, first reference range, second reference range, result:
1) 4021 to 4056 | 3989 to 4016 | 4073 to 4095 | -2.89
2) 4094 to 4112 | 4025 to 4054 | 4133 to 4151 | 5.23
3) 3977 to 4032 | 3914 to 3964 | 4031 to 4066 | -2.72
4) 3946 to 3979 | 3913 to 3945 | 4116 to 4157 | 5.57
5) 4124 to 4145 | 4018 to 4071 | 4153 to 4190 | -0.69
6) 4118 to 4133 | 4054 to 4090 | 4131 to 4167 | 0.60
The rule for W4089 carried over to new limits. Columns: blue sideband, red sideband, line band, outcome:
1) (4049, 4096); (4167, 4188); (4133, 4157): -1.3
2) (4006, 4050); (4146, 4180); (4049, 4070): -1.5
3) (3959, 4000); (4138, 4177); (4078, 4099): -1.3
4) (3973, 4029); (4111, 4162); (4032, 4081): -3.8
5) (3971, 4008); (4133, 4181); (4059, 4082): -2.0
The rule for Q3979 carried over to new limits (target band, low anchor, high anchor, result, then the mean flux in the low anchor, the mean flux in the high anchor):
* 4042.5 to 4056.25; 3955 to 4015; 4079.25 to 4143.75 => -4.41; 10.2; 12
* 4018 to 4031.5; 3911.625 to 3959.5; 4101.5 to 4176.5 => -3.35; 9.67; 12.4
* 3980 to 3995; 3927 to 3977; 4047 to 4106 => -3.64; 8.21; 12.6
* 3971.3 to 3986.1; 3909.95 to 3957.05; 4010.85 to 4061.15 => 2.92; 9.67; 13.6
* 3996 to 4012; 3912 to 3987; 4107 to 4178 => -3.80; 8.98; 12.6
